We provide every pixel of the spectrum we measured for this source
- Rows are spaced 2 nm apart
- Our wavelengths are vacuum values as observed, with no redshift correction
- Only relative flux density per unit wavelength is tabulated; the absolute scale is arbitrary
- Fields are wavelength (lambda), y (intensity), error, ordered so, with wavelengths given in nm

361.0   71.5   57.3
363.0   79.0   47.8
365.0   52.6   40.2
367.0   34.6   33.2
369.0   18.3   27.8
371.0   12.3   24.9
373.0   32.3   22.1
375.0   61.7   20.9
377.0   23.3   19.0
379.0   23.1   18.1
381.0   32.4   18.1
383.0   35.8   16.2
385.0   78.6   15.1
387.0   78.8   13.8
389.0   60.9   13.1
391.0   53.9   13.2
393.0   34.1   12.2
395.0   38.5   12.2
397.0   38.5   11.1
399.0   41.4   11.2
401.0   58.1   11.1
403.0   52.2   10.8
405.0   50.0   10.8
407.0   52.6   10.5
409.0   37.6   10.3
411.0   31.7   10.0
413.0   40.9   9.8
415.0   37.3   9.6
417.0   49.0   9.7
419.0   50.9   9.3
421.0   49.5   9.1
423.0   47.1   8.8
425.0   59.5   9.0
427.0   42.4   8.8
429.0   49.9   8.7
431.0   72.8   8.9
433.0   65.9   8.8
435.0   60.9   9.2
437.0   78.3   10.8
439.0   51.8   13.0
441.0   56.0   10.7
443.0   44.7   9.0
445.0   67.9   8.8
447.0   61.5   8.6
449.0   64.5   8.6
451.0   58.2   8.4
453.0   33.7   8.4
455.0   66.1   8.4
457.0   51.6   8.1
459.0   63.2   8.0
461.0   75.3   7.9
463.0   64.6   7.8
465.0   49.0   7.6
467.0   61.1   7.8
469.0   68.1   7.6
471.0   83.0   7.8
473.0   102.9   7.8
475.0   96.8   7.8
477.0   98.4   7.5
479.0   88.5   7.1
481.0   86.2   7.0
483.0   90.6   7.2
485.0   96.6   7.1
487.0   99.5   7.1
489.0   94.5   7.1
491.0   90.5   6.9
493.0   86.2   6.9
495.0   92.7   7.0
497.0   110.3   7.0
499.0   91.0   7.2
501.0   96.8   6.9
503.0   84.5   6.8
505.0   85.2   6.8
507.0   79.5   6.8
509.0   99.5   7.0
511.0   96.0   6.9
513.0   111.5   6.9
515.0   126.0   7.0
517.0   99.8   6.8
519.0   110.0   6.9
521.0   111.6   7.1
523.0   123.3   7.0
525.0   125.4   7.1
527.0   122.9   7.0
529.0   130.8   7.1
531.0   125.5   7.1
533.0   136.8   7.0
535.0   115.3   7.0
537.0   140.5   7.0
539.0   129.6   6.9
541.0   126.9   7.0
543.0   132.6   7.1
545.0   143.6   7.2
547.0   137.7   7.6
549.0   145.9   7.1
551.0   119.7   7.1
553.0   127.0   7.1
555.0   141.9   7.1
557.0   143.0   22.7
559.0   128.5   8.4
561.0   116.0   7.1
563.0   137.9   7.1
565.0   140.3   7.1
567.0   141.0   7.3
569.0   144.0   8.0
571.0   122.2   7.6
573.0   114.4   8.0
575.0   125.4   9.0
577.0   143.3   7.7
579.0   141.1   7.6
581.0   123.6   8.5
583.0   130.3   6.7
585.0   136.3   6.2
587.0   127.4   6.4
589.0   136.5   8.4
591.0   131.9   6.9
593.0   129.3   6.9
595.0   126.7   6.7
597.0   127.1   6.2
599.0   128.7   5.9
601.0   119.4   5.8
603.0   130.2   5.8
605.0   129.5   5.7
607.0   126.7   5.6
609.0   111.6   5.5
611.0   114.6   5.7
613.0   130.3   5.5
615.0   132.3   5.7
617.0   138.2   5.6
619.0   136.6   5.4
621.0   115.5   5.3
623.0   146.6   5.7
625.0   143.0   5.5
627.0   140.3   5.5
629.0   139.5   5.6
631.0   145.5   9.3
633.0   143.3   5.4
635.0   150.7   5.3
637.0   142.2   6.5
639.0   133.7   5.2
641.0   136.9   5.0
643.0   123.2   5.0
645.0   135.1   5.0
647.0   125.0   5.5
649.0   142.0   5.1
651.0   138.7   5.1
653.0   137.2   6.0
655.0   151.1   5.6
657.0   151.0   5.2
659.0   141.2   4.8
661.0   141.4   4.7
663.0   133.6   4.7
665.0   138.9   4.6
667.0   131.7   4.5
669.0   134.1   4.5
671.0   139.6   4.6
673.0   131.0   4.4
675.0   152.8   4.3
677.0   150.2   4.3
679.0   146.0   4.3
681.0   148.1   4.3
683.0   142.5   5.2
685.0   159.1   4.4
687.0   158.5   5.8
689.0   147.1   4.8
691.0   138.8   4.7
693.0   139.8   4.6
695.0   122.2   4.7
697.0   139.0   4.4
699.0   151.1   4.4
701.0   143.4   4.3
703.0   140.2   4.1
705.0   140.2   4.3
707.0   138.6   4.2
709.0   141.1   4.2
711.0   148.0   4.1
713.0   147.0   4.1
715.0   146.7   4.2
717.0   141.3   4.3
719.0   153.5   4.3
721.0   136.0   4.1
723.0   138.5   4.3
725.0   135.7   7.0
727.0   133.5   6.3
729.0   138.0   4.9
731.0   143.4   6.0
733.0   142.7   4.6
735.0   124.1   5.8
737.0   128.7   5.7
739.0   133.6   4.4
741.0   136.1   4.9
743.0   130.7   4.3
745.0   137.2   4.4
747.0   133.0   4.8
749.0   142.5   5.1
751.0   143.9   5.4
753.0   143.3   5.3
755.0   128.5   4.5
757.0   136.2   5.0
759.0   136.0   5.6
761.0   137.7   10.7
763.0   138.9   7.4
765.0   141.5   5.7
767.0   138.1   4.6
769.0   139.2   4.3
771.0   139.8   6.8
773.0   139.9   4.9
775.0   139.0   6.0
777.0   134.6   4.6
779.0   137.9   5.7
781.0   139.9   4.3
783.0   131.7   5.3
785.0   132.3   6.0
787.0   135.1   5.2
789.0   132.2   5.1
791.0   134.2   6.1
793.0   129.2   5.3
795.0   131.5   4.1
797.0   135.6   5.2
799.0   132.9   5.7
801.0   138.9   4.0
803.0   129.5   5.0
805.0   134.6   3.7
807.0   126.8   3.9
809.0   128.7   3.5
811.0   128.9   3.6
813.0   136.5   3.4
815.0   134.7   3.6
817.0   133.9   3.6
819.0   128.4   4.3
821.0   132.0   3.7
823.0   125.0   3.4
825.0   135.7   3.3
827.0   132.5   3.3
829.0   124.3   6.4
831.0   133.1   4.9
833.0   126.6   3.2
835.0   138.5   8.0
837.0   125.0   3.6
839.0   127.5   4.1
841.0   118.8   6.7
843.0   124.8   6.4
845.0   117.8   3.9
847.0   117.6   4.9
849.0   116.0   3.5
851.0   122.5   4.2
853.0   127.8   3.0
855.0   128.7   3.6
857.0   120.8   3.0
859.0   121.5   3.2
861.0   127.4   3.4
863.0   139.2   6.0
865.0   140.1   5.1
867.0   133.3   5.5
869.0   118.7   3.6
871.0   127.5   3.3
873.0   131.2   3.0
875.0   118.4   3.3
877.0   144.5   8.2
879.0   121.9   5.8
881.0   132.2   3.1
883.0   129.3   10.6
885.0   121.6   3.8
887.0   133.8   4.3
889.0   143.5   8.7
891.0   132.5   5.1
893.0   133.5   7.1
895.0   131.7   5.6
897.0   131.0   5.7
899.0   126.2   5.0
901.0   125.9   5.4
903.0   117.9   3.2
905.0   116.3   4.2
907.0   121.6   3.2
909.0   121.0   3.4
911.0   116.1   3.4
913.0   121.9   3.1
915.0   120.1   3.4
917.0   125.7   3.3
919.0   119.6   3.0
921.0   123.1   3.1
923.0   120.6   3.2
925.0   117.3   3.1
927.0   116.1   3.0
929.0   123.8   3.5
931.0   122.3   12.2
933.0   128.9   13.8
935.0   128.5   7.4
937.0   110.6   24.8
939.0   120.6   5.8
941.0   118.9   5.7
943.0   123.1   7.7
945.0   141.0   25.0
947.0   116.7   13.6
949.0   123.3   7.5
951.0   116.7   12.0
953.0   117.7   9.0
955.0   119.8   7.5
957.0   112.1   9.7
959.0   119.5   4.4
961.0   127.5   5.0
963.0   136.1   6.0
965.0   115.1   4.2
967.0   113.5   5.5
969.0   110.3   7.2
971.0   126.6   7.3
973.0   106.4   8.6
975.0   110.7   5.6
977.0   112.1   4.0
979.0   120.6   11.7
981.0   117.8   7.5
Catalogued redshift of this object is 0.18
